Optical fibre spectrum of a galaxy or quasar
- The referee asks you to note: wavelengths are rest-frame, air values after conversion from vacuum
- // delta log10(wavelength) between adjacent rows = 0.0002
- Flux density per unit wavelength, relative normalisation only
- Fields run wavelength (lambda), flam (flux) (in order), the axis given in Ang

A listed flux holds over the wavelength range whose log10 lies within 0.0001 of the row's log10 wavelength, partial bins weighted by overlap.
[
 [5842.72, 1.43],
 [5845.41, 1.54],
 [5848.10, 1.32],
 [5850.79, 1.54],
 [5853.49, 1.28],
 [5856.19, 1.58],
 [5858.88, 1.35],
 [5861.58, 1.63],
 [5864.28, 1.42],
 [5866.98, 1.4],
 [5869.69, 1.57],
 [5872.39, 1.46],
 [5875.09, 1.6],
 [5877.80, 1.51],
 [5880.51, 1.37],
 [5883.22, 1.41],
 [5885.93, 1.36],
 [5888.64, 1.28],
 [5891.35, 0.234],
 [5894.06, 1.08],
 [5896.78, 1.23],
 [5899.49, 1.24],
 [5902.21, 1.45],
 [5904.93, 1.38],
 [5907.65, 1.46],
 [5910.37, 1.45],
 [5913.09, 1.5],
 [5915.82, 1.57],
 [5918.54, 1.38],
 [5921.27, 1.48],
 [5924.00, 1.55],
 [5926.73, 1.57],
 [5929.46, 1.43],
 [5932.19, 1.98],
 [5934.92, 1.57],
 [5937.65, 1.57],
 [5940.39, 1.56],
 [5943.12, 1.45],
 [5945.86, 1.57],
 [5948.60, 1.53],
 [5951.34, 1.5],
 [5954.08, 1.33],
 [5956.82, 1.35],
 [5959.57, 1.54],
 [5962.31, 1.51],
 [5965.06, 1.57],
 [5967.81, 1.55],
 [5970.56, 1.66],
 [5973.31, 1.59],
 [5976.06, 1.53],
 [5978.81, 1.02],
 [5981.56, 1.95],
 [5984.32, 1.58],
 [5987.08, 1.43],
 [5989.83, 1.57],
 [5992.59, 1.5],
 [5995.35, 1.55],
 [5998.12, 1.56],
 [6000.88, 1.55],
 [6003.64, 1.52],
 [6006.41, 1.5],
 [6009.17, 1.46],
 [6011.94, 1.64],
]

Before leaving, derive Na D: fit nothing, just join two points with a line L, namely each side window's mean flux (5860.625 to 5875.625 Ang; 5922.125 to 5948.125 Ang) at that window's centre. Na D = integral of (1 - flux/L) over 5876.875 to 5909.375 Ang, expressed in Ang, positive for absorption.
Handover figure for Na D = 6.0 Ang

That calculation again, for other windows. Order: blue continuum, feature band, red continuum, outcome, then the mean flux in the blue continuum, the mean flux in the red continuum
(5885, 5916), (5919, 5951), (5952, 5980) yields -4.52 Ang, 1.26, 1.47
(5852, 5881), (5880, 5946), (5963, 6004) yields 4.34 Ang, 1.47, 1.54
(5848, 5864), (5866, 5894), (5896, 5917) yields 2.56 Ang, 1.46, 1.41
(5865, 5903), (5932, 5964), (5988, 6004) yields -1.93 Ang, 1.3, 1.54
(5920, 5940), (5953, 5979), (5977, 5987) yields 0.77 Ang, 1.59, 1.51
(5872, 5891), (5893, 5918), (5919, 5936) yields 1.75 Ang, 1.36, 1.59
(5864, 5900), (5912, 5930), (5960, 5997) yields -1.38 Ang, 1.29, 1.54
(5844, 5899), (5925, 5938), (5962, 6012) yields -1.58 Ang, 1.36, 1.54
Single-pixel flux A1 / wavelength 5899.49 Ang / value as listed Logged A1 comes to 1.24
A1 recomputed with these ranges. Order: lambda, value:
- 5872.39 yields 1.46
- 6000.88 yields 1.55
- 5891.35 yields 0.234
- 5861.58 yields 1.63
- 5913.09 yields 1.5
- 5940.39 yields 1.56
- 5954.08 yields 1.33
